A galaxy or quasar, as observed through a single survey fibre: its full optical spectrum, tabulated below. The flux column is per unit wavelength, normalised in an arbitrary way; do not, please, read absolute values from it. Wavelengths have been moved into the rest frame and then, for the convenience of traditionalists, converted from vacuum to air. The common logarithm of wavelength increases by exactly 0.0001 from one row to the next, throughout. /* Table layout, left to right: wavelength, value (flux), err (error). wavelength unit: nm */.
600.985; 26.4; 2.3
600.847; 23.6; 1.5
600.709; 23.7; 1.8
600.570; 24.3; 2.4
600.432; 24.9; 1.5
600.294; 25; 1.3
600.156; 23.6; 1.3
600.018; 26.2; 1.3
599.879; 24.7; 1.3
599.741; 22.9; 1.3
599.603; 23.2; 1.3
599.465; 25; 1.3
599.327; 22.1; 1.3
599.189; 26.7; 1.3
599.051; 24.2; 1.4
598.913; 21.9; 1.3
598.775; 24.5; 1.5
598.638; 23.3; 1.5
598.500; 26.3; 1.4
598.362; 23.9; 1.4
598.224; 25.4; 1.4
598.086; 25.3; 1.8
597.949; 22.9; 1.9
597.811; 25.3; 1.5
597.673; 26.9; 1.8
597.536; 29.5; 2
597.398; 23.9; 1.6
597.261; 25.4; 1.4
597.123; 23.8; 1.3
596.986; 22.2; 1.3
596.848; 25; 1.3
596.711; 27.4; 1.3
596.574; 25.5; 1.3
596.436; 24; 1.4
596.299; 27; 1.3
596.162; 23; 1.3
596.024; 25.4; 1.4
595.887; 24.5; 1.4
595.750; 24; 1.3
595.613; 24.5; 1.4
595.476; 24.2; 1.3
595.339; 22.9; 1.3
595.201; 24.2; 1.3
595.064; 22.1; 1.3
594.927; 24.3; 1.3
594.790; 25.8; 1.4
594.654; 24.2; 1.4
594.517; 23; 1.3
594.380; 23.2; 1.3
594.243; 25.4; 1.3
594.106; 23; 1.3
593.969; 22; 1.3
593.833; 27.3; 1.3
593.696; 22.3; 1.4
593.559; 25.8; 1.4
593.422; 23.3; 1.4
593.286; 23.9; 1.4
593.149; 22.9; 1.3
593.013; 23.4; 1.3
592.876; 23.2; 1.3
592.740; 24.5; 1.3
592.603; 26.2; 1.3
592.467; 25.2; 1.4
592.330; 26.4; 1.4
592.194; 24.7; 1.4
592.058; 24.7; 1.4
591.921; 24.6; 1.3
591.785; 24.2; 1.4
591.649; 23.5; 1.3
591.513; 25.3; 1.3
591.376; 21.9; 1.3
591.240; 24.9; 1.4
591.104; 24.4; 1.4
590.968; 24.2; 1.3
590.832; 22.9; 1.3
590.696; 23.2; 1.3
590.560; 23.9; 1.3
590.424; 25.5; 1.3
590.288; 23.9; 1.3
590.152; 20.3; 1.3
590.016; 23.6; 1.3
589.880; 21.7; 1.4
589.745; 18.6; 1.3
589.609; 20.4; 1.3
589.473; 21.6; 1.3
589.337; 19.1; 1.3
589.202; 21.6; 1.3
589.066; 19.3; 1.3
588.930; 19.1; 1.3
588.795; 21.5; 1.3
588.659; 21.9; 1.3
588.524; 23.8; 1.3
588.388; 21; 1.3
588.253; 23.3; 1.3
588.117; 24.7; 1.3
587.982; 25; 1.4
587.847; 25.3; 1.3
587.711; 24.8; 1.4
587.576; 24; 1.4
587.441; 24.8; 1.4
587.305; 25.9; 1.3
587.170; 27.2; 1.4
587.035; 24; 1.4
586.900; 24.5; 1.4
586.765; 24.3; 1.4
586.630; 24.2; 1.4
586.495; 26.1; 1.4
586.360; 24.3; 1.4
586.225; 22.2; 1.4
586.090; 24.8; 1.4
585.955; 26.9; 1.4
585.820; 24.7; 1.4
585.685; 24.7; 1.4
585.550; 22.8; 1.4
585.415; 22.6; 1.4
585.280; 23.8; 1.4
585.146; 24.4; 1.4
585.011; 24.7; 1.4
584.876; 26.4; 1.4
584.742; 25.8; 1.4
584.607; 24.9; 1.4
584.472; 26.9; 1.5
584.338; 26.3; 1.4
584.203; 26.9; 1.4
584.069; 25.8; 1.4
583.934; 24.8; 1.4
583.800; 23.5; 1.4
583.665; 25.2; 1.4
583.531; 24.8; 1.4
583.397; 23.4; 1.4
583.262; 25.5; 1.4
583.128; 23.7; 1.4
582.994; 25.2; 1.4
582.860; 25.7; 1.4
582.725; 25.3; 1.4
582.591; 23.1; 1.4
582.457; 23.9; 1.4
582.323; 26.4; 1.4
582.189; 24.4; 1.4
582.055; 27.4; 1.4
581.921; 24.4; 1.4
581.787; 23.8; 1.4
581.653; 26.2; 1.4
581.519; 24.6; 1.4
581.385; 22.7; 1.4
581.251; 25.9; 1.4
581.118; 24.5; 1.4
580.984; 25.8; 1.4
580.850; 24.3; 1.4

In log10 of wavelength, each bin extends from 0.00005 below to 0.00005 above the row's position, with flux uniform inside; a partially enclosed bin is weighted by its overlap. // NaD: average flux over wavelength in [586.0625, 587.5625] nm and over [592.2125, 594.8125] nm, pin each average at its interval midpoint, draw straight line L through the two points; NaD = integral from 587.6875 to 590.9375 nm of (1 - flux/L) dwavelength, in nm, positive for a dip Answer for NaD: 0.295 nm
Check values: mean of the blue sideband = 24.7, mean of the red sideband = 24.2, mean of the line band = 22.3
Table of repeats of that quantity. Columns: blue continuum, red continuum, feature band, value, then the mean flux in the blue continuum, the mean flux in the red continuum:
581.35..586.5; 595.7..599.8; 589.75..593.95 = 0.14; 24.8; 24.7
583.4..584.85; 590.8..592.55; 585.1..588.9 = 0.14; 25.4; 24.4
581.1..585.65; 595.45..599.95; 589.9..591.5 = 0.08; 24.9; 24.7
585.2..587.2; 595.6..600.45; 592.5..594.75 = 0.05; 24.4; 24.7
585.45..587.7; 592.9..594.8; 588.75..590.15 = 0.22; 24.7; 23.9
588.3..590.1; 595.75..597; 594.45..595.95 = 0.02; 21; 25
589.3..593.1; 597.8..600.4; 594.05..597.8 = -0.10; 23.5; 24.3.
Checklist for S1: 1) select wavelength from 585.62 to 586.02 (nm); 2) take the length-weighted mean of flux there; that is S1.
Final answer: 25.4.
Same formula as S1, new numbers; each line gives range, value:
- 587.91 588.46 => 23.5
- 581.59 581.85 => 25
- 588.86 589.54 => 20.2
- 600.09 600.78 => 24.3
